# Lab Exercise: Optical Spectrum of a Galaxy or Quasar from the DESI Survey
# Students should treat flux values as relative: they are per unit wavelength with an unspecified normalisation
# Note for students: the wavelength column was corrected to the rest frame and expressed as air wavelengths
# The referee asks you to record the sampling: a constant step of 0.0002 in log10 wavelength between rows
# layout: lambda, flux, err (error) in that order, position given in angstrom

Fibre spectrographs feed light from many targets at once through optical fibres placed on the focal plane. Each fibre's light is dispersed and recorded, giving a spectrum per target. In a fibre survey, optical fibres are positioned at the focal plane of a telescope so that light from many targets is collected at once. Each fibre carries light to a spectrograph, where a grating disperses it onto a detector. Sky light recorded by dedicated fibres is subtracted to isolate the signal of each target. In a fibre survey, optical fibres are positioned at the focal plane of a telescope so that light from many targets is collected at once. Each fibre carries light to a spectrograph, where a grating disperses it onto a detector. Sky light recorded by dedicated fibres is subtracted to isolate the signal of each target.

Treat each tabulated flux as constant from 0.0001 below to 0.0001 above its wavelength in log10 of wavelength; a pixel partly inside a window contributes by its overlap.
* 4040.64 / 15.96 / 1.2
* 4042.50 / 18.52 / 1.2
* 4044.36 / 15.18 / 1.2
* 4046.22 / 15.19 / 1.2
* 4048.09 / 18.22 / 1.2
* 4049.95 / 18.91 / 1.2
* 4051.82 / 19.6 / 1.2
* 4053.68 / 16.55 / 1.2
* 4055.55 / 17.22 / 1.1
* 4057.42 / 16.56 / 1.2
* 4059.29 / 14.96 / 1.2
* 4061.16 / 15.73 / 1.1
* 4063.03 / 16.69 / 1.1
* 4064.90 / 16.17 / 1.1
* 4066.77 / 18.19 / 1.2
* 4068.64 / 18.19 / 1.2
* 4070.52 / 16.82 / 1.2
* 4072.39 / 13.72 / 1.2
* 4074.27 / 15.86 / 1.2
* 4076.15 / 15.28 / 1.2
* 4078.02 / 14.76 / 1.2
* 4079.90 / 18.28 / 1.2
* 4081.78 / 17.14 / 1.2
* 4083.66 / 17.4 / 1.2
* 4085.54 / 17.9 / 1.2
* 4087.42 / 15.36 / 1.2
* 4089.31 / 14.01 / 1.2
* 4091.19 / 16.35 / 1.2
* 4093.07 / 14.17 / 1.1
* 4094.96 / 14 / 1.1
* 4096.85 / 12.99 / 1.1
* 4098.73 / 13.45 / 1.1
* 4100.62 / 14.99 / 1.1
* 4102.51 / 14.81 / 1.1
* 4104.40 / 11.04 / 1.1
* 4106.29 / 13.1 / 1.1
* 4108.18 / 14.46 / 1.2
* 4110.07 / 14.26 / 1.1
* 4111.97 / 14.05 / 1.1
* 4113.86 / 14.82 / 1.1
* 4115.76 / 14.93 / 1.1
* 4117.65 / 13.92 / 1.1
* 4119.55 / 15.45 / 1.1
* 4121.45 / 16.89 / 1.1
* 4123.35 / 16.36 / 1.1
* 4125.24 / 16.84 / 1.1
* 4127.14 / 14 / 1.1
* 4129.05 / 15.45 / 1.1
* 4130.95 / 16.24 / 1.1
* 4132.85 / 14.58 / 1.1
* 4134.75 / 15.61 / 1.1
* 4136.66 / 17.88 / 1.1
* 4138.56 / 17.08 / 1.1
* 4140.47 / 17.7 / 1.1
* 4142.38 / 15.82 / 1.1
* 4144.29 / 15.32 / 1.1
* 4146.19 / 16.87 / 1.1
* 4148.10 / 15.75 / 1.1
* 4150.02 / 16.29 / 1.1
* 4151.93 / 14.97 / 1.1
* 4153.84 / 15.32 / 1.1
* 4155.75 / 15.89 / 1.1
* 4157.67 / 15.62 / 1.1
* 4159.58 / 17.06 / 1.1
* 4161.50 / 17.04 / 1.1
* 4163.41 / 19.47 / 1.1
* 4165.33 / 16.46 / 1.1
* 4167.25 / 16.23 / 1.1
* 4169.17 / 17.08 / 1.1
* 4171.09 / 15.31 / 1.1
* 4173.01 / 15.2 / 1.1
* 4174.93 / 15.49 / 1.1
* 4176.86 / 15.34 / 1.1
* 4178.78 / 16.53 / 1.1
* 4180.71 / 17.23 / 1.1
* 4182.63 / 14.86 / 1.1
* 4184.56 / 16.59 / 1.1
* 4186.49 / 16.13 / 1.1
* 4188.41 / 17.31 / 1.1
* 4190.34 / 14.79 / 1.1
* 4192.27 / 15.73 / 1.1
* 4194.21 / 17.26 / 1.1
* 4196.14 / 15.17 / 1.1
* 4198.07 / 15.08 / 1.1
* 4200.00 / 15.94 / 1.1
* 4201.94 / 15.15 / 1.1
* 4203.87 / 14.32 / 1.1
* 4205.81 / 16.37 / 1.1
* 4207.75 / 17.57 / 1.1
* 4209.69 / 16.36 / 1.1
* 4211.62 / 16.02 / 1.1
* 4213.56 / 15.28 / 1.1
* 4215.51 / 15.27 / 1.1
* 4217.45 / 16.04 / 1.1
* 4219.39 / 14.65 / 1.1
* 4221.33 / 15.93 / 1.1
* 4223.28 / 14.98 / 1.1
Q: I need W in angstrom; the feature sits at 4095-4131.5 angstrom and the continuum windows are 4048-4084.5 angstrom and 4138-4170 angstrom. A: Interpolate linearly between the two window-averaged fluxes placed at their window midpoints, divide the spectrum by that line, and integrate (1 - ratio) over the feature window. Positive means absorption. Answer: 4.4 angstrom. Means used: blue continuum 16.8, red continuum 16.5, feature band 14.6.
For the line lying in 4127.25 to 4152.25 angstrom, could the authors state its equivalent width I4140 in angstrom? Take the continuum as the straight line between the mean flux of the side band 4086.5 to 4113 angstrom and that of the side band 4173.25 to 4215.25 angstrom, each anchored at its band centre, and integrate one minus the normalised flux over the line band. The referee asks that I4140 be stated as -2.07 angstrom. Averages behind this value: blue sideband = 14.1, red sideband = 15.9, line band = 16.1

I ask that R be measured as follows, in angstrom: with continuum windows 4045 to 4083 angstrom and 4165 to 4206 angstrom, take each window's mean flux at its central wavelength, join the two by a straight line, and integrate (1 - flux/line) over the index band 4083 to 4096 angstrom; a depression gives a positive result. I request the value 0.8 angstrom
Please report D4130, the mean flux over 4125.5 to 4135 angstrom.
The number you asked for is 15.3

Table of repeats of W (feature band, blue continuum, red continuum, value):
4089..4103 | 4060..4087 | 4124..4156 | 1.7 angstrom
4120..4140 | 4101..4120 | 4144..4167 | -1.4 angstrom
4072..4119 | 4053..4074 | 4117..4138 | 3.7 angstrom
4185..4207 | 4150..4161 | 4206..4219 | 0.3 angstrom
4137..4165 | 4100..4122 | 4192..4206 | -3.0 angstrom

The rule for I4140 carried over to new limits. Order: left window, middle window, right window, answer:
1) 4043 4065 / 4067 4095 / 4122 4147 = 0.9 angstrom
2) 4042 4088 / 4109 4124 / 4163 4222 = 1.2 angstrom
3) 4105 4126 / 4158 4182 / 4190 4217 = -1.6 angstrom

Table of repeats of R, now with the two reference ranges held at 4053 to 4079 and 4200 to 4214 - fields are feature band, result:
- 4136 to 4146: -0.4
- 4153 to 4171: -0.7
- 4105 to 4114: 1.2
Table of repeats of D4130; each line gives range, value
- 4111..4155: 15.7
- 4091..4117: 14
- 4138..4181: 16.3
